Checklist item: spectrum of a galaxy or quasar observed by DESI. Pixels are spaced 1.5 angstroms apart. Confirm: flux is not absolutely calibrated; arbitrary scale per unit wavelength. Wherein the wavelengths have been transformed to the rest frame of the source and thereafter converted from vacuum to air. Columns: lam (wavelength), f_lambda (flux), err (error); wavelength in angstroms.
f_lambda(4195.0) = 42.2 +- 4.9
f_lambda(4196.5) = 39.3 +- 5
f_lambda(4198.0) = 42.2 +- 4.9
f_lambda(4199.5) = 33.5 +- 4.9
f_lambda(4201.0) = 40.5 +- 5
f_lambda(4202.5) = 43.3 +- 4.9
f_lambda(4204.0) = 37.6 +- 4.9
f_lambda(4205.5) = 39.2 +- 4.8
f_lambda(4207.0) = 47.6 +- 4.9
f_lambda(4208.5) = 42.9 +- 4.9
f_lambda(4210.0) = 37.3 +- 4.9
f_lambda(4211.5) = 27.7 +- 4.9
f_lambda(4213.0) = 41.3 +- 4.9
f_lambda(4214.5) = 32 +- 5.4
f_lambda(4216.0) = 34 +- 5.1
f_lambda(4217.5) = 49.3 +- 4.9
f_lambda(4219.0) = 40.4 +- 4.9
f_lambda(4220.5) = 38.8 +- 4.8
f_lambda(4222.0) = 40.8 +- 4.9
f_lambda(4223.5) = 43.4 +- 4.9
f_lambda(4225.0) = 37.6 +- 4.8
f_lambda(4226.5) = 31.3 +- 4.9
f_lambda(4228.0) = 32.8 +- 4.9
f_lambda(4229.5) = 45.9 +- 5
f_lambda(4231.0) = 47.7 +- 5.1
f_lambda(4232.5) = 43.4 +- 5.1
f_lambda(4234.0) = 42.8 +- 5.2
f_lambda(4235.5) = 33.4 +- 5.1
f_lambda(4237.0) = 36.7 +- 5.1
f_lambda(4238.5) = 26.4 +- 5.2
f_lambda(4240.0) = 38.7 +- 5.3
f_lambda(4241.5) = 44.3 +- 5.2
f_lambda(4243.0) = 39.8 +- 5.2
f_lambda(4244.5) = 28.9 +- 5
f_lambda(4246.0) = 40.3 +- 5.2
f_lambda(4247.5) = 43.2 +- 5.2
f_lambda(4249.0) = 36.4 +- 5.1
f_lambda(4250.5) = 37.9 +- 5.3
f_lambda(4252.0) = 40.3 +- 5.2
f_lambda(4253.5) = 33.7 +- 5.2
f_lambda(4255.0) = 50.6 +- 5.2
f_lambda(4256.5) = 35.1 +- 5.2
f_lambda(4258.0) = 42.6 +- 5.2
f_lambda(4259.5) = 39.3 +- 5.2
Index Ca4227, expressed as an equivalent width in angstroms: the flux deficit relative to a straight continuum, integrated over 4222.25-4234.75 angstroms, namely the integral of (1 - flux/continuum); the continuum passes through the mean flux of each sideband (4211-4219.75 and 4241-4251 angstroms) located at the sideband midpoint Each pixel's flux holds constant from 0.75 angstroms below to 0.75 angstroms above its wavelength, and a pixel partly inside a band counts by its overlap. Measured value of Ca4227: -0.8 angstroms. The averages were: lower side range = 37.7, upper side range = 38.6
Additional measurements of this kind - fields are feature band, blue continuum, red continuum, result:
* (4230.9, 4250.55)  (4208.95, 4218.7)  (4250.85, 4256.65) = 0.5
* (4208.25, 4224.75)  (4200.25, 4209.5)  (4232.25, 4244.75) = 0.6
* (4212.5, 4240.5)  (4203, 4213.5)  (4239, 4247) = -0.1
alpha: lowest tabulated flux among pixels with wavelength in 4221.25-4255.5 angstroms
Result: 26.4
